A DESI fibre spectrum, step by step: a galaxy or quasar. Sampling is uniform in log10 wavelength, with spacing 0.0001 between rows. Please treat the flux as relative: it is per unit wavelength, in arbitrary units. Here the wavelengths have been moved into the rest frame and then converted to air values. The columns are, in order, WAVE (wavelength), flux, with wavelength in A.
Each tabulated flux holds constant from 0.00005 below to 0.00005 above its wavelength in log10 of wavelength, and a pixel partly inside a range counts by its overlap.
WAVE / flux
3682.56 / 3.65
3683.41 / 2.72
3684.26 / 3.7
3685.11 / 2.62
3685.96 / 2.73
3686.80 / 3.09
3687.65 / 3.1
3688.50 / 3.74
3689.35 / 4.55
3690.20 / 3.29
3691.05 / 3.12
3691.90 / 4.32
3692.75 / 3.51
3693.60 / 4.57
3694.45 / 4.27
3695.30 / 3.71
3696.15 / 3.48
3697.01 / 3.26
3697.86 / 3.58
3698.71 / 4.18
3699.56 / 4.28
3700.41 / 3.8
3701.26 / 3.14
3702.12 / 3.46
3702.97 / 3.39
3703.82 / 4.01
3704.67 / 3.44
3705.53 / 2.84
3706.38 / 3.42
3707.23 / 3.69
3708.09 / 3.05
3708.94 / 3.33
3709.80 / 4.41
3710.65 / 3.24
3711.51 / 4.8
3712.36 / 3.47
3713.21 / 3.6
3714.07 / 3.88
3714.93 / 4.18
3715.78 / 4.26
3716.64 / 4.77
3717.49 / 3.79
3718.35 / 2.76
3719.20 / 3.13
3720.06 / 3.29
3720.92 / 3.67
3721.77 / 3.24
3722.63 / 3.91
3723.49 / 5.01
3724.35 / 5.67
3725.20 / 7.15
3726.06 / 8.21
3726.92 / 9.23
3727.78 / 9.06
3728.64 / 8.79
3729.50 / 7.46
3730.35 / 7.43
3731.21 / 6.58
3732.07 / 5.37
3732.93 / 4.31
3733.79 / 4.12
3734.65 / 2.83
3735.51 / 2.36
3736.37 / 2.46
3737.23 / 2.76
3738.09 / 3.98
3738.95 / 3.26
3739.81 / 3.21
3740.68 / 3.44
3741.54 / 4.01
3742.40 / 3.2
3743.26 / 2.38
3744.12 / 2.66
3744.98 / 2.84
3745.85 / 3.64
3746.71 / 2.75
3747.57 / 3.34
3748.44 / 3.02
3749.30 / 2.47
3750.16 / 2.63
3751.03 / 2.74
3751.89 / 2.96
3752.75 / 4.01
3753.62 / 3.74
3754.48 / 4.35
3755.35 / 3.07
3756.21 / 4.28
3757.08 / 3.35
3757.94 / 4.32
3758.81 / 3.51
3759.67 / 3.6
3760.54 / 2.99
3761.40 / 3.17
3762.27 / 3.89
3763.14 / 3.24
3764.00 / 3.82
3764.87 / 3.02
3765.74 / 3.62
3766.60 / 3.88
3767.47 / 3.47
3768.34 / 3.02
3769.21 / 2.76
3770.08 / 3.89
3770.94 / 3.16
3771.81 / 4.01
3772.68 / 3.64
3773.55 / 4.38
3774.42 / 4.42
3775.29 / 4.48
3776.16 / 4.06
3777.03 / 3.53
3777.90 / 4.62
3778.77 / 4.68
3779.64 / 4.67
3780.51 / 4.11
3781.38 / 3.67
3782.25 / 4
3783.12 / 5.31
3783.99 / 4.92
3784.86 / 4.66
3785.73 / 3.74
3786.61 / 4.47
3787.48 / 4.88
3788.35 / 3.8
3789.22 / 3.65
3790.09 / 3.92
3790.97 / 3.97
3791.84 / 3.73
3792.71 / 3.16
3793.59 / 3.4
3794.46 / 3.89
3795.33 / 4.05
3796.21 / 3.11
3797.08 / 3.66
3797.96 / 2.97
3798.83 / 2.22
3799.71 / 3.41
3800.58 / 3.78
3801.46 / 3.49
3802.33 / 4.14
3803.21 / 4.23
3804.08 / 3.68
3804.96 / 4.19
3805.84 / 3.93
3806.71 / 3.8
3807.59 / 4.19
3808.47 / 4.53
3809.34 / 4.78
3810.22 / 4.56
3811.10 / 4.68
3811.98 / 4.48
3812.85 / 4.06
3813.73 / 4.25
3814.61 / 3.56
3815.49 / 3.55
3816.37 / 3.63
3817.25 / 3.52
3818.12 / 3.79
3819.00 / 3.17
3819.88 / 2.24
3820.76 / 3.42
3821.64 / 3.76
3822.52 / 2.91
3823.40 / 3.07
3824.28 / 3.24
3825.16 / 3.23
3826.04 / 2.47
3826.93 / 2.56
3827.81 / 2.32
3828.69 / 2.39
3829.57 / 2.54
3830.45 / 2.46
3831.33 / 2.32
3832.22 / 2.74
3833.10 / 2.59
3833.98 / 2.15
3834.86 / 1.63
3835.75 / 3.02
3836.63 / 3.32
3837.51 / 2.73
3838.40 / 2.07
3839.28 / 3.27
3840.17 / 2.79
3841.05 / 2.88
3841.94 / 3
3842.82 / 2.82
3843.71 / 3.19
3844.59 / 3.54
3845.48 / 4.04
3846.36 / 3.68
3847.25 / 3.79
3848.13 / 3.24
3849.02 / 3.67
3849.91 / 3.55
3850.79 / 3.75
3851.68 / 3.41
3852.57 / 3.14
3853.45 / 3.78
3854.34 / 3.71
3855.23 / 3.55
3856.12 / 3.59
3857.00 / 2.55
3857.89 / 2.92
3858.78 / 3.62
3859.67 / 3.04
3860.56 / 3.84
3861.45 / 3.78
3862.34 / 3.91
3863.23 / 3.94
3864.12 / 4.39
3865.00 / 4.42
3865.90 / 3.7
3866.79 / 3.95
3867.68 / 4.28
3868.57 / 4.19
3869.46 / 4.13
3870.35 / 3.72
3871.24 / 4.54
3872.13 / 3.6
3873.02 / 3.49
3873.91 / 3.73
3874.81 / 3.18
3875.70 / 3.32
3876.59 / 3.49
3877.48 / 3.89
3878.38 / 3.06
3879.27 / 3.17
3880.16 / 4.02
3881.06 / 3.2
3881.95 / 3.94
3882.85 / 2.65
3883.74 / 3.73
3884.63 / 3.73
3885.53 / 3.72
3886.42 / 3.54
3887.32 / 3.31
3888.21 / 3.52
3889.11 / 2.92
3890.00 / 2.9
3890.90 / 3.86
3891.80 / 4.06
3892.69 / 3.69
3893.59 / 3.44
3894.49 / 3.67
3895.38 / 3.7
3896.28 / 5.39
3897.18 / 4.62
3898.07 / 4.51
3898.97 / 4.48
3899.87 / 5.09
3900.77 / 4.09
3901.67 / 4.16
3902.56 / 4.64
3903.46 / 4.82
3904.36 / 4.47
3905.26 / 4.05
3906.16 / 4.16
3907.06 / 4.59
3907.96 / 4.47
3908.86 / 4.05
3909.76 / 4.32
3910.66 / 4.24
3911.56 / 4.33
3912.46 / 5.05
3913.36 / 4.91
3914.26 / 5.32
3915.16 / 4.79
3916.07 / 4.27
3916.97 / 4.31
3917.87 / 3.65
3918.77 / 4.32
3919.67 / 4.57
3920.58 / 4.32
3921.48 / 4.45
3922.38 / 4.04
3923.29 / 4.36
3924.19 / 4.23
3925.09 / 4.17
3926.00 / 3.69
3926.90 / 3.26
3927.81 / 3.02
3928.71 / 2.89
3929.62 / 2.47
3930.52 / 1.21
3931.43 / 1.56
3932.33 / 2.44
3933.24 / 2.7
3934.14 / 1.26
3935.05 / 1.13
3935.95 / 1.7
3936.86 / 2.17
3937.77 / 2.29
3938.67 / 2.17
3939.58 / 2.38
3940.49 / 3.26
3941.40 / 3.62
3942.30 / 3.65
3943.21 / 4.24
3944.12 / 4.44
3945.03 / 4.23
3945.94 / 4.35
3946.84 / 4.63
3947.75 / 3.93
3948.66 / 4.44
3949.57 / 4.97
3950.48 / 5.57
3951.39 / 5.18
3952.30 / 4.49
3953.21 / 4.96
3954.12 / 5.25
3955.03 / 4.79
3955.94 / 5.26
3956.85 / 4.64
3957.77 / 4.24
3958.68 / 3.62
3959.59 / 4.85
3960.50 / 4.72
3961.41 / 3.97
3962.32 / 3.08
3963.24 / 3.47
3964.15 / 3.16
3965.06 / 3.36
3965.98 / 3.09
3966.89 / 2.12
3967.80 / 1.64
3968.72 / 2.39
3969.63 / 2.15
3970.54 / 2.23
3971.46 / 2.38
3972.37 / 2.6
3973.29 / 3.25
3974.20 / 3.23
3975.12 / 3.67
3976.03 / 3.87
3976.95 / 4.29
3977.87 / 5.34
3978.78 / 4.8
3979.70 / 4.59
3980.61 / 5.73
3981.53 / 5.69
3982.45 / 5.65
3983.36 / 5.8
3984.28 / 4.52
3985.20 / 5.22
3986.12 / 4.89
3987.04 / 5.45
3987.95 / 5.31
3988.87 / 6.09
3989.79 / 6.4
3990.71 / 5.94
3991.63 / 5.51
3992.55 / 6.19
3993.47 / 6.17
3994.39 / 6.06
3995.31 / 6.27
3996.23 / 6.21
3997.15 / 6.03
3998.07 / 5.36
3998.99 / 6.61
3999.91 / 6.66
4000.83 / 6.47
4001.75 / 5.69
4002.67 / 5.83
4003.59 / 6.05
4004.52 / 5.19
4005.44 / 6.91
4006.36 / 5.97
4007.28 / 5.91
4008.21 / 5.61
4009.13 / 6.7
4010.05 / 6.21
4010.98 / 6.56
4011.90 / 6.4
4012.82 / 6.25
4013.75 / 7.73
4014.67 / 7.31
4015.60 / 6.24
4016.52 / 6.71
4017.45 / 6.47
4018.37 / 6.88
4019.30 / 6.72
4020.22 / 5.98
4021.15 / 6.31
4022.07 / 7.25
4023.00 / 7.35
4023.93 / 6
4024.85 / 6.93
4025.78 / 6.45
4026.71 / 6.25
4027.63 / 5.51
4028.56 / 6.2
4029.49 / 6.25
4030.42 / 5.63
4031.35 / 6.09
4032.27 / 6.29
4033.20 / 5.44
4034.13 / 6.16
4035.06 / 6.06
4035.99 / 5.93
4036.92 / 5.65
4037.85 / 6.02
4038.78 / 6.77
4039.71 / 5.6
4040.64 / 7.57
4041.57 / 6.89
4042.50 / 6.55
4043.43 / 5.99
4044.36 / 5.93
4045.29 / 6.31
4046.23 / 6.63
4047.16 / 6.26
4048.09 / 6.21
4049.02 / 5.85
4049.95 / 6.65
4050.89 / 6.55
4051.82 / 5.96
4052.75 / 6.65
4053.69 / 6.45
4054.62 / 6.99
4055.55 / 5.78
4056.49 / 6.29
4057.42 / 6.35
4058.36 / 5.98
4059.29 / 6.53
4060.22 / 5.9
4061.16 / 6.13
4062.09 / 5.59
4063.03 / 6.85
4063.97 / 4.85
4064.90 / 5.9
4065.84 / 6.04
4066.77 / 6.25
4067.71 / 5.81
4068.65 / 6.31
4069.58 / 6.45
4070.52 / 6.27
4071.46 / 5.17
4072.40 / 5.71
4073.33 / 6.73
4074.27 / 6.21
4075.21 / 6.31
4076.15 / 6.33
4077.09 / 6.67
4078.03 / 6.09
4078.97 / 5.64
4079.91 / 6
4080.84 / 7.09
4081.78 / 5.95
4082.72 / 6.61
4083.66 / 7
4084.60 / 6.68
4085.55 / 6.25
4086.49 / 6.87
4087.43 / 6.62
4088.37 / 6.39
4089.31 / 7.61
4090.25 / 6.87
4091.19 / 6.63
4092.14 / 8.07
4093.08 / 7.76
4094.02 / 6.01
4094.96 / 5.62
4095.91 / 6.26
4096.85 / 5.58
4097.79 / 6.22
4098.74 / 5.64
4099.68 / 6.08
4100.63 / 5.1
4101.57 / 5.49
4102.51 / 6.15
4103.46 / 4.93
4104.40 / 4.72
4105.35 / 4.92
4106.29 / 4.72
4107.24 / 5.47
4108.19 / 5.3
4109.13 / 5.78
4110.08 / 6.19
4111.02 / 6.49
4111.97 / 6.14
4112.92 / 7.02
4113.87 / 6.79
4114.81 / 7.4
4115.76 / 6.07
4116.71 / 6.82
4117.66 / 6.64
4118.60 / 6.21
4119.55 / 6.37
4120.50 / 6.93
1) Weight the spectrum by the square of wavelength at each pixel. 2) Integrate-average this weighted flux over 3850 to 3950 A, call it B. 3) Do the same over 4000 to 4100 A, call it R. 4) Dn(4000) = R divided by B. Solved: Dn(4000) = 1.83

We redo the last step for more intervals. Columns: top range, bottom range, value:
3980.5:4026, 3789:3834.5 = 1.97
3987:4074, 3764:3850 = 1.96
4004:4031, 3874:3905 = 1.79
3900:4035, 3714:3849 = 1.39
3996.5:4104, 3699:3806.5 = 1.85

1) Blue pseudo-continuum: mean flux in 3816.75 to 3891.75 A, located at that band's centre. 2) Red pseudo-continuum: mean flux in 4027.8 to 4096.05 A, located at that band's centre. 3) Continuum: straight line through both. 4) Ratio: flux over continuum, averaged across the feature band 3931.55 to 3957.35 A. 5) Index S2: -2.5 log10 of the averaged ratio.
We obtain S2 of 0.250 mag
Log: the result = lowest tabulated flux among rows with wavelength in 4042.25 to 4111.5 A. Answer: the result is 4.72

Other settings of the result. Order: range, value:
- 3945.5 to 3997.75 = 1.64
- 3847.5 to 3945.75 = 1.13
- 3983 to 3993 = 4.52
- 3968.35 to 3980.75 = 2.15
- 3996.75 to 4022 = 5.19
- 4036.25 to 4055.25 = 5.6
